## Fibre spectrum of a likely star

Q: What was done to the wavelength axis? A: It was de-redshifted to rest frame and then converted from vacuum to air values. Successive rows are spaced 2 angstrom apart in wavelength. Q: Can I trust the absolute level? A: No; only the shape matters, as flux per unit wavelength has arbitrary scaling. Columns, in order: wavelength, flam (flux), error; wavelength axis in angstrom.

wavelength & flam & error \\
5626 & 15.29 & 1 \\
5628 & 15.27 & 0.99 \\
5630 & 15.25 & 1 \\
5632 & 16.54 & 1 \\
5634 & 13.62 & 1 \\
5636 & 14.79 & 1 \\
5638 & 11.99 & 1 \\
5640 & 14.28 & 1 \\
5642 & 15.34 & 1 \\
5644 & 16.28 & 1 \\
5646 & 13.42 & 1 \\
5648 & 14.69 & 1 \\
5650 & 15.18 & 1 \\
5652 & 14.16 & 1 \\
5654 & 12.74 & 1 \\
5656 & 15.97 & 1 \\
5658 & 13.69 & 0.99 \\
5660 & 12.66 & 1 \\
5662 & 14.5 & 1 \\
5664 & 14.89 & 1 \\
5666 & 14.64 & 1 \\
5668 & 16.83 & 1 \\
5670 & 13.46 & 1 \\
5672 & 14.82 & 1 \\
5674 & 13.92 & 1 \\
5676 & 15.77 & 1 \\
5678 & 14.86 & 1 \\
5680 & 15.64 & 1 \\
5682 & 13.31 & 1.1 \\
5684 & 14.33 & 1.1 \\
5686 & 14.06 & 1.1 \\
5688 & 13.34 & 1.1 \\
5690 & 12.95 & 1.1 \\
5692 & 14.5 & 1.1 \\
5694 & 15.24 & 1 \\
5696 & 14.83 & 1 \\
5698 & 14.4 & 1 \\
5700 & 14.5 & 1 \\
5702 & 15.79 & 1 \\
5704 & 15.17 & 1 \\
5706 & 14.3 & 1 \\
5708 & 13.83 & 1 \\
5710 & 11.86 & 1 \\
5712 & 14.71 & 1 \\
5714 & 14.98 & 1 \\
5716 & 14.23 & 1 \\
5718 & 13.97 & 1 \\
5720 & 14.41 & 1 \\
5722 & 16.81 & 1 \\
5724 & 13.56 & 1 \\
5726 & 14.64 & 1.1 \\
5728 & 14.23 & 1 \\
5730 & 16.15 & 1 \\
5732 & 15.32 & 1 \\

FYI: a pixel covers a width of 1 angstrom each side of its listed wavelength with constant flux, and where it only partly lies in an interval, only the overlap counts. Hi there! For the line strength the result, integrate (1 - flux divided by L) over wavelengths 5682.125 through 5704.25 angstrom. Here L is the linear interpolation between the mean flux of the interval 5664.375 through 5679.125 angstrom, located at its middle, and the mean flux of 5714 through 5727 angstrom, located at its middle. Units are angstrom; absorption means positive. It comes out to 0.6 angstrom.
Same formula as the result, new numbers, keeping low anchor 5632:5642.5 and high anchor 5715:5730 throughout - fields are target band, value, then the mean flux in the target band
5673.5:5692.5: 0.2 angstrom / 14.3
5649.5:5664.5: 0.1 angstrom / 14.2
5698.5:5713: 0.2 angstrom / 14.3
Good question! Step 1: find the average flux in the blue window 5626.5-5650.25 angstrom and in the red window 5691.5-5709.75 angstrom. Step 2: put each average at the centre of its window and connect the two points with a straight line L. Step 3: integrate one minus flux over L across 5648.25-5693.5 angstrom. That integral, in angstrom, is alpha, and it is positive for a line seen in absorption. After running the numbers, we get 0.9 angstrom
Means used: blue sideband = 14.7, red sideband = 14.6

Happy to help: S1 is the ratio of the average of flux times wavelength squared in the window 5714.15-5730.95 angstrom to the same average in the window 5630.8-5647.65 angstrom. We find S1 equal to 1.04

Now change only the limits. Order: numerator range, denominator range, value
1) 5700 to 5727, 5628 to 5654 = 1.02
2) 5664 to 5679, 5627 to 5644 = 1.02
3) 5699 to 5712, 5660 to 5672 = 0.99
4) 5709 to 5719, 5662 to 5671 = 0.95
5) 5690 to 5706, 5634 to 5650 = 1.05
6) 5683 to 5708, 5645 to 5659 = 1.03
